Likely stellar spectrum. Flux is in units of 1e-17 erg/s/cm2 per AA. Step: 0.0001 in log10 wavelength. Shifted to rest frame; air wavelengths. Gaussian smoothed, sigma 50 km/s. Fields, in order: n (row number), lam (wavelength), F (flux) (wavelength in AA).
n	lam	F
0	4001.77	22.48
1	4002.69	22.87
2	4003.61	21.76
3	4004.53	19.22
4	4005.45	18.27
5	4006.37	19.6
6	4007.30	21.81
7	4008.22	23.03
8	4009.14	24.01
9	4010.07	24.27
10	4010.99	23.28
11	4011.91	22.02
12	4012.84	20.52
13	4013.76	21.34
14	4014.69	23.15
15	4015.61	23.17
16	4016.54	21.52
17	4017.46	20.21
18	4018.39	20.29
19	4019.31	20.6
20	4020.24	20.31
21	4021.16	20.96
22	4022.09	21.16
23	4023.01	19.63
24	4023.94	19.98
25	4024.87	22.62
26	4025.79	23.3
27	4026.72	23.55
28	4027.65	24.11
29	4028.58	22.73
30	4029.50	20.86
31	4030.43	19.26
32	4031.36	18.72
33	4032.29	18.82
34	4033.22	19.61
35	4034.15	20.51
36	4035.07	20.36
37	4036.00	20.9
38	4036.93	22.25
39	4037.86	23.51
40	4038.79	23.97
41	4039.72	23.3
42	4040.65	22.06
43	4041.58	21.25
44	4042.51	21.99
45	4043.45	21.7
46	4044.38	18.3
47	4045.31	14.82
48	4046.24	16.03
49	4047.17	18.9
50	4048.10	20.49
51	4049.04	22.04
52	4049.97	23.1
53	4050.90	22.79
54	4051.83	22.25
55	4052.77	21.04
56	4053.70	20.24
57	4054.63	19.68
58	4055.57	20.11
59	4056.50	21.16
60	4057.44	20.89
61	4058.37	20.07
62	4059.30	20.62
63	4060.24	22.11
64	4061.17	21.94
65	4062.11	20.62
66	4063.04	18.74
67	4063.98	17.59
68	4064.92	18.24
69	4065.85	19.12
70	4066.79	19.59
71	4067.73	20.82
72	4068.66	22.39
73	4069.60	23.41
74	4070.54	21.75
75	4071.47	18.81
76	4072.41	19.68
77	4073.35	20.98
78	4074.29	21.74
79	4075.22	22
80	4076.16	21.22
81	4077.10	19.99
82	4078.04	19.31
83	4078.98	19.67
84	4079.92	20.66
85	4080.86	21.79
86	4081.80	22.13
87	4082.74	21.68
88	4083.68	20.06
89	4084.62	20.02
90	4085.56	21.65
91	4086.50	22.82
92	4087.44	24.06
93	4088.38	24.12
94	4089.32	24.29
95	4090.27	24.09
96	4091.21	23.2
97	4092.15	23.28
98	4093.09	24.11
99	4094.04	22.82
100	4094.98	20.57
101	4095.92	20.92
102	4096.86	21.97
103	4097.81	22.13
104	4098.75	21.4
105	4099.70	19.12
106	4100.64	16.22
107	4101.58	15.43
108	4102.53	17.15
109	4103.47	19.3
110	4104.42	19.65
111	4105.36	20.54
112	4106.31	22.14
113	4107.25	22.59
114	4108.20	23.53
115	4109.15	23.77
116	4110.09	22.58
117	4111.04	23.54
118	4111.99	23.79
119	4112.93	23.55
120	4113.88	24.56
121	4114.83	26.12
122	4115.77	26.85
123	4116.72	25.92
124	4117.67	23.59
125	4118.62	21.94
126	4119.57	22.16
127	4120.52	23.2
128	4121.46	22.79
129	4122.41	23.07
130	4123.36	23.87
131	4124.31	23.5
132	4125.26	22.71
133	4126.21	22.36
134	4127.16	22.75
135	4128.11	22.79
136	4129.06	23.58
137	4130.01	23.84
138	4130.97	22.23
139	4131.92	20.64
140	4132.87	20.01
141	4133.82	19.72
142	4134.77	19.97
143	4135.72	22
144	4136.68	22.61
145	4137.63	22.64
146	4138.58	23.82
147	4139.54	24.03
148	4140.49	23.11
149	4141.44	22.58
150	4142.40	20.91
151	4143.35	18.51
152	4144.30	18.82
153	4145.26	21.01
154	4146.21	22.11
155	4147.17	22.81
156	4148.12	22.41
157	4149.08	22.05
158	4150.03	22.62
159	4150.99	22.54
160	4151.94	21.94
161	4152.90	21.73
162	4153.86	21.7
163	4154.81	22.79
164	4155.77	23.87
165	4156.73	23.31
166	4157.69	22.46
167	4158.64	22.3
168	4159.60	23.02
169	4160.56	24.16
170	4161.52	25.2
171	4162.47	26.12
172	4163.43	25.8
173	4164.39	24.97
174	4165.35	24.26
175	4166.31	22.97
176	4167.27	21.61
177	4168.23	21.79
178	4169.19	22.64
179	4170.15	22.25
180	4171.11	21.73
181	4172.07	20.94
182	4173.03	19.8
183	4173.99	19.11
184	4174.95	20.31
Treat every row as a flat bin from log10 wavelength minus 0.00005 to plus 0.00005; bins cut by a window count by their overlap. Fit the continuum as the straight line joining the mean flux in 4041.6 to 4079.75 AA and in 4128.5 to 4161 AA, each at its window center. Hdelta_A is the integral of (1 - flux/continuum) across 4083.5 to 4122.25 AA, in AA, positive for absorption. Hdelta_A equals -1.81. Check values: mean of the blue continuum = 20.4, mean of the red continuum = 22.1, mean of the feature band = 22.3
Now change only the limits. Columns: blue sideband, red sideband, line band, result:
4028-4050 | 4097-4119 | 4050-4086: 0.8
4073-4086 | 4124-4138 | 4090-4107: 0.5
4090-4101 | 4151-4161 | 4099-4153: 0.2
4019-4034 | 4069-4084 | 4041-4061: 0.5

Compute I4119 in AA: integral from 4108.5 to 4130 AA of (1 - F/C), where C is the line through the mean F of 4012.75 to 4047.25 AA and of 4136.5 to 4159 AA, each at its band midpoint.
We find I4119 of -1.7 AA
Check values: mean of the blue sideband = 21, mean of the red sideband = 22.2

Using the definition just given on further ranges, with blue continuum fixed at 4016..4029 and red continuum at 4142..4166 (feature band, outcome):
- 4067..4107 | 1.7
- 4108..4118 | -0.9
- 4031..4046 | 0.7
